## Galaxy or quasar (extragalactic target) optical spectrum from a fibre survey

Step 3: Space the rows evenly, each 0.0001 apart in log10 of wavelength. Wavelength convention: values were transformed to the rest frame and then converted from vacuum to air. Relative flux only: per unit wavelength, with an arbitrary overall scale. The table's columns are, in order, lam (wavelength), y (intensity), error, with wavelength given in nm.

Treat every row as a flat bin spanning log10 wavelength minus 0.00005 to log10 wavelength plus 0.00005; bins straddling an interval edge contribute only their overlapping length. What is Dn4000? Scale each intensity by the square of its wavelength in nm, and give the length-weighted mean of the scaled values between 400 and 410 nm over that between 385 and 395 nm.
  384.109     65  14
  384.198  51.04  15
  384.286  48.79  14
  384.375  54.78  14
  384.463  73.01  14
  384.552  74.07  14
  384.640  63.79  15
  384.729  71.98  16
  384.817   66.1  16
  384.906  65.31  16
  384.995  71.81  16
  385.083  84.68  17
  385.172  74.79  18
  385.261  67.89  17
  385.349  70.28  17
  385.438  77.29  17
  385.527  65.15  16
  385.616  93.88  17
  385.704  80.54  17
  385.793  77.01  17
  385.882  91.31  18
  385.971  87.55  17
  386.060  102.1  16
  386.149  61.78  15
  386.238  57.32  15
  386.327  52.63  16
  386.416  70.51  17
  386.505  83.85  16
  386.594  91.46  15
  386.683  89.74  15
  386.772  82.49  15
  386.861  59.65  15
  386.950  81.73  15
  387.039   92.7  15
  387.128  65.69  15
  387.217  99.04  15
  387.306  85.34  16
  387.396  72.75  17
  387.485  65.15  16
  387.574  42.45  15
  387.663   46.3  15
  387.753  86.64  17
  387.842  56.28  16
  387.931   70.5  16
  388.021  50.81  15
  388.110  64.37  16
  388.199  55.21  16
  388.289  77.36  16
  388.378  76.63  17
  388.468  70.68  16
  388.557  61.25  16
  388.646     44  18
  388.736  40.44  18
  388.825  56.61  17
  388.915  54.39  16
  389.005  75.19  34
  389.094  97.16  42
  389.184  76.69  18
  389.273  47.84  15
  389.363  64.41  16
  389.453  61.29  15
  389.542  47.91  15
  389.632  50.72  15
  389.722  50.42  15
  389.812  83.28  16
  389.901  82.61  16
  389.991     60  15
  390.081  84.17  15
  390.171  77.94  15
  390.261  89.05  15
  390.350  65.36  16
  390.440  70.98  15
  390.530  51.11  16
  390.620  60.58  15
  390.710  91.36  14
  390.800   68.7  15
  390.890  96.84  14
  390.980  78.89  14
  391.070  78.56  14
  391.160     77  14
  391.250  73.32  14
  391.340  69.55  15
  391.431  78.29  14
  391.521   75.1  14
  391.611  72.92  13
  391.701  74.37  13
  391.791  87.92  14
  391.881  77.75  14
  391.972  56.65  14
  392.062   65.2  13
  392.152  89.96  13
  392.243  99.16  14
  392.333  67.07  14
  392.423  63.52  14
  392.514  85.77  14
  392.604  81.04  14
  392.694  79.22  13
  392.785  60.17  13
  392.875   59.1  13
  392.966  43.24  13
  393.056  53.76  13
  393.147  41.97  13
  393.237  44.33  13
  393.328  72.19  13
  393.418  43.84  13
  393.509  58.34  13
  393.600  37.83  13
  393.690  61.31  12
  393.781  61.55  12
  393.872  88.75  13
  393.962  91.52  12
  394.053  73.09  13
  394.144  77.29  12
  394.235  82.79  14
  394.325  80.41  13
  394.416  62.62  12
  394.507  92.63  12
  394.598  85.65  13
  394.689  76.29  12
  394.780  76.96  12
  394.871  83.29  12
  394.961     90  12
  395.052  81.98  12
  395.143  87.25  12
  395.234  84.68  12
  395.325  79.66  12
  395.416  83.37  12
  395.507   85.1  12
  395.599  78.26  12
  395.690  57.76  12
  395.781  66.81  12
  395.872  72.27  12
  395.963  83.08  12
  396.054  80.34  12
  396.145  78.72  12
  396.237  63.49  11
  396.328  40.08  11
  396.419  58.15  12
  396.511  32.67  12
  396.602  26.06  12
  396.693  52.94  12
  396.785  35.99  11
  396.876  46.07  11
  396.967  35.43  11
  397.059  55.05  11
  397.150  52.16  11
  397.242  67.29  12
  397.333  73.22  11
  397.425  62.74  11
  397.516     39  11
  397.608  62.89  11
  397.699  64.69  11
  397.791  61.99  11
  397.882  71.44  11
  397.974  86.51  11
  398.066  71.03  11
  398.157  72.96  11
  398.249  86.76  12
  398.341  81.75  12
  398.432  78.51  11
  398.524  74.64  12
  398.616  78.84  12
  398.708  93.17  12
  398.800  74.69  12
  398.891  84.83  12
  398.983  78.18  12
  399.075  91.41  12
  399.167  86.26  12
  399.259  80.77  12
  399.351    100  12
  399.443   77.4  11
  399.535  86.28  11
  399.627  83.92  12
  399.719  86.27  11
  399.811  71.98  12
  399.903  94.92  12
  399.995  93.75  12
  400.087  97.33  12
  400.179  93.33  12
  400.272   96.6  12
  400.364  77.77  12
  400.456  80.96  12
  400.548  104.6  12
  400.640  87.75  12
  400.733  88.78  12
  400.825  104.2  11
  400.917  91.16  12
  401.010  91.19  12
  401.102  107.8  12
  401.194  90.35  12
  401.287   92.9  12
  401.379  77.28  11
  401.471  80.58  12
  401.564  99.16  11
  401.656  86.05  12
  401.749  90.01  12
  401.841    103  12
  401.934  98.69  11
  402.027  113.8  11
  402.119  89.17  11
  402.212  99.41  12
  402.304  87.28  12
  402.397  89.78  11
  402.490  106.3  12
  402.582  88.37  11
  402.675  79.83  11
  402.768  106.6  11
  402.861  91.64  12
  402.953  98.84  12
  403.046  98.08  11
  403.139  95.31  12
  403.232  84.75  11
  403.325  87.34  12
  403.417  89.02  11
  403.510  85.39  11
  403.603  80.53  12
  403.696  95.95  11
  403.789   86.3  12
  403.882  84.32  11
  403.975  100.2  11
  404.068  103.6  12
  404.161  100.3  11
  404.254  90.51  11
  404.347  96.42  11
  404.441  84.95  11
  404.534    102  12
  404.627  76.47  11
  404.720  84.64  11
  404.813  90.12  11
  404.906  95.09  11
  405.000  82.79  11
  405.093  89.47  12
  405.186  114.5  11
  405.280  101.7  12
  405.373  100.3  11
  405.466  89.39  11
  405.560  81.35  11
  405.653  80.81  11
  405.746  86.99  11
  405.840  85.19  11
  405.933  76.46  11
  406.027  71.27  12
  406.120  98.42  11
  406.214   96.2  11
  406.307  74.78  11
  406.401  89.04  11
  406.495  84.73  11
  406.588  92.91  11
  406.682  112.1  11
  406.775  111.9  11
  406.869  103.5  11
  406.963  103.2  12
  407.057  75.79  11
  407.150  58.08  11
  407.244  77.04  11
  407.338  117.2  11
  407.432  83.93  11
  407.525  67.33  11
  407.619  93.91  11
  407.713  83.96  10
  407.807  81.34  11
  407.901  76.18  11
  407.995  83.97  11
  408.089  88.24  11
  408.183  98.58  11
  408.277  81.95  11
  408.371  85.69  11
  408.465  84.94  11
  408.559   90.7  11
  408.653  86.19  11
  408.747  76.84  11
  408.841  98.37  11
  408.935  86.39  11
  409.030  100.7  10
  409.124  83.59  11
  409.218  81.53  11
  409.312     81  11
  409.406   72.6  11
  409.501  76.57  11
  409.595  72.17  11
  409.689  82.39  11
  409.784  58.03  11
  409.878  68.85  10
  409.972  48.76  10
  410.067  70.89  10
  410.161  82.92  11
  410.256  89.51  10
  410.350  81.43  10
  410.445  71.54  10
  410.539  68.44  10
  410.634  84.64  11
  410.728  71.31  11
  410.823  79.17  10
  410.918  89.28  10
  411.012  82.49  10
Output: 1.35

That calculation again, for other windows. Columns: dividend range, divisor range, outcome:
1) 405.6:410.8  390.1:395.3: 1.23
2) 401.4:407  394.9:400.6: 1.29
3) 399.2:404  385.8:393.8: 1.40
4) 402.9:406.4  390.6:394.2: 1.36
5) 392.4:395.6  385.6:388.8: 1.04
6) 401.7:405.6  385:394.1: 1.42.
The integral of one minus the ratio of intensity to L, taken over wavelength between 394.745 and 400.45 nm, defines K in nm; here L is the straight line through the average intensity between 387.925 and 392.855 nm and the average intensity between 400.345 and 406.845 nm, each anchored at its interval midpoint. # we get 0.610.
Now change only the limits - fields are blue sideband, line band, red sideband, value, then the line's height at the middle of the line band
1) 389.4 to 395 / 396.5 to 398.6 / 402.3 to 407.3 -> 0.49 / 79.6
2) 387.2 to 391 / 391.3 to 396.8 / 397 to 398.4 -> -0.22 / 67.2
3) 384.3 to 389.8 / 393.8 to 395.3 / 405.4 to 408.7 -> -0.11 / 76.3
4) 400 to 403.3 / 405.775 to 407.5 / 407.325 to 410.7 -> -0.08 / 85.2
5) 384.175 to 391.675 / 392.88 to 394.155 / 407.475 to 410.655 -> 0.23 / 73.3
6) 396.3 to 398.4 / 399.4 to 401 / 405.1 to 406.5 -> -0.48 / 68.7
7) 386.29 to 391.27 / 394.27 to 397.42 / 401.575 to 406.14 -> 0.48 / 80.1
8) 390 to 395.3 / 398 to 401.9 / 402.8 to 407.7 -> -0.20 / 83.1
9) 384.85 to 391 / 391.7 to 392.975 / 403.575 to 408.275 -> 0.04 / 75.6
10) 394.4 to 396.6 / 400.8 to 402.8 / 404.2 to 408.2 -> -0.28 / 82.6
